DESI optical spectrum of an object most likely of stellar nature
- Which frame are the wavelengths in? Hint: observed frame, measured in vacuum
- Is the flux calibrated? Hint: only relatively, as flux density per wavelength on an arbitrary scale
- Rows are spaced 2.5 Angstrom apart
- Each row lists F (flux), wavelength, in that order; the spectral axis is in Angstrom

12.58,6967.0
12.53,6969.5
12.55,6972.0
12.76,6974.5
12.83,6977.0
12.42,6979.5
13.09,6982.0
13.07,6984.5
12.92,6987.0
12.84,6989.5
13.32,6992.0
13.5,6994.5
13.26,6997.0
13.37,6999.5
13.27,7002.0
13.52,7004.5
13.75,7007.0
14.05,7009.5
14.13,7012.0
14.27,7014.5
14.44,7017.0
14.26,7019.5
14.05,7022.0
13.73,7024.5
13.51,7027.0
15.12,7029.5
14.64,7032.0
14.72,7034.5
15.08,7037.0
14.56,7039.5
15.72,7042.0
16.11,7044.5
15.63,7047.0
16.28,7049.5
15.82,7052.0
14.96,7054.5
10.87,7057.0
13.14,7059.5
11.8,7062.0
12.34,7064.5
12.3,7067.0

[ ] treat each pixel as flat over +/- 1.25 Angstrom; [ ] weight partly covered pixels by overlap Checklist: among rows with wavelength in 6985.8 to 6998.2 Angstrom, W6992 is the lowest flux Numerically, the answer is 12.84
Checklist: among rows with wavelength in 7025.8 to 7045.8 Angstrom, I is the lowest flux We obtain 13.51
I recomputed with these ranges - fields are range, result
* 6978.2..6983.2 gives 12.42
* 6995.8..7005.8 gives 13.26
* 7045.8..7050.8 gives 15.63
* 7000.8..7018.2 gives 13.27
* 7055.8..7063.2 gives 10.87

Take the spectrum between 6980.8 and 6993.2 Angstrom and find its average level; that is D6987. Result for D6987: 13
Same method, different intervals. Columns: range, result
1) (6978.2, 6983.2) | 12.8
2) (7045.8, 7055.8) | 15.6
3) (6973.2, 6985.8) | 12.8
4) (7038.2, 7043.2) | 15.1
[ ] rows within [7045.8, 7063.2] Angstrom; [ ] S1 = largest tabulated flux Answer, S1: 16.28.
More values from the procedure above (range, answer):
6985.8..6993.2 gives 13.32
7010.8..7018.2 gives 14.44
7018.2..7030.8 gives 15.12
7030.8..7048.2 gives 16.11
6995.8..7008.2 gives 13.75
